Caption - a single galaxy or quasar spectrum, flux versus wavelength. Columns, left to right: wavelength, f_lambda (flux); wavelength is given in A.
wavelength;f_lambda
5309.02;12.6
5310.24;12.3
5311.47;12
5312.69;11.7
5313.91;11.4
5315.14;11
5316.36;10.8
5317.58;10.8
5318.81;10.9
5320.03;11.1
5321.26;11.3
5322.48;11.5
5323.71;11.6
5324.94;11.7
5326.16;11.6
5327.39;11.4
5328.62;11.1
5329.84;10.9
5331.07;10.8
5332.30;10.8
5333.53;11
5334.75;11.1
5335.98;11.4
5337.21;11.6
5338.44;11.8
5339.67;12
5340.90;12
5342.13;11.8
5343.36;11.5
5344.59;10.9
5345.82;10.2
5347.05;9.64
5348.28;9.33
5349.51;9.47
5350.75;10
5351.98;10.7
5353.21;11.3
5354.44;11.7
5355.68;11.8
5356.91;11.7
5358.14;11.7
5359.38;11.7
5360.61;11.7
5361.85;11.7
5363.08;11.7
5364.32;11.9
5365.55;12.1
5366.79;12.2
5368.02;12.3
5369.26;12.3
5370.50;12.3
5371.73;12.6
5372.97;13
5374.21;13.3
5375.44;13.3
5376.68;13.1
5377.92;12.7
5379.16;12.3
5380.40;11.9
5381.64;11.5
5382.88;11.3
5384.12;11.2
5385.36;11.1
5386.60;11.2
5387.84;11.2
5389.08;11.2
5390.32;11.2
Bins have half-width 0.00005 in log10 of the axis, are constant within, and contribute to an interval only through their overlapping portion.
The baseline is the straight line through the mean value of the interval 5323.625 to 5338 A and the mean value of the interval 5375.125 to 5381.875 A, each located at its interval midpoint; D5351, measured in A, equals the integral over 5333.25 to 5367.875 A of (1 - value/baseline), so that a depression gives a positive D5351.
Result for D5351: 1.36 A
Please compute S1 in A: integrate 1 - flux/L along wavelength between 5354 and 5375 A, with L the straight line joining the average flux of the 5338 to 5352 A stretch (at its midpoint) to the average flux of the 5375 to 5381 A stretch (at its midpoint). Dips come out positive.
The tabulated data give -0.4 A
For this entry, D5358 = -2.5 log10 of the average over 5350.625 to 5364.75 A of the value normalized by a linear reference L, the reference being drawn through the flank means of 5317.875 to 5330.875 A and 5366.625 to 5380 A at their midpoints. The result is 0.07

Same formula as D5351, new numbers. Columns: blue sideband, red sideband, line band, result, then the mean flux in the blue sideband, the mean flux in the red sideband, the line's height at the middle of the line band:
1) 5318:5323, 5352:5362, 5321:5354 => 0.9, 11.2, 11.6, 11.4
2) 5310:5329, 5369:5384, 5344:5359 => 1.6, 11.4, 12.4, 12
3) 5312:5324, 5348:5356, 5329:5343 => -0.6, 11.2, 10.6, 10.9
